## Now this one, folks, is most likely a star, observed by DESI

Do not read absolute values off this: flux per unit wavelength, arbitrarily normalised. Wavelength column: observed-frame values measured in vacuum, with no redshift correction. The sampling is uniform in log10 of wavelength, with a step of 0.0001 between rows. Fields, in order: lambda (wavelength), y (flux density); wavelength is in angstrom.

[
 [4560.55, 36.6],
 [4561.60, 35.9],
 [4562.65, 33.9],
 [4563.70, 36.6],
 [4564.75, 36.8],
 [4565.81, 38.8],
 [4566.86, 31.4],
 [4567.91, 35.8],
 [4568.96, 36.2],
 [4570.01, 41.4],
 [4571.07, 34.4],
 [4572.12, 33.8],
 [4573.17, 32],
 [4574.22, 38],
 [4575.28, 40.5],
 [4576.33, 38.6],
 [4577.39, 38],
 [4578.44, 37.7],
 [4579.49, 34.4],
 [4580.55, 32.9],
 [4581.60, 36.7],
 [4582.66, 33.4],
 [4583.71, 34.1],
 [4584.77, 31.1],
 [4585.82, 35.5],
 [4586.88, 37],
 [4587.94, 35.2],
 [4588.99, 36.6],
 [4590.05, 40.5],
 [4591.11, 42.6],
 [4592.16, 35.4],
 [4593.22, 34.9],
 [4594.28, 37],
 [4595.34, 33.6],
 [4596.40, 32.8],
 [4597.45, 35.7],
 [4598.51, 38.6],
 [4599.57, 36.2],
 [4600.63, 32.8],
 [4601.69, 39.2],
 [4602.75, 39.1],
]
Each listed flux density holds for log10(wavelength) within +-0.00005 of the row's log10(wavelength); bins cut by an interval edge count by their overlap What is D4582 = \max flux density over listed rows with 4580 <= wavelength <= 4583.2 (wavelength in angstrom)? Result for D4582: 36.7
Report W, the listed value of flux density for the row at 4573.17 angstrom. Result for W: 32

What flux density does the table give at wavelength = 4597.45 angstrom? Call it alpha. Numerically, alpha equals 35.7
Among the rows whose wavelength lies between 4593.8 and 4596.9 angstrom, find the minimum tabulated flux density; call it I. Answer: 32.8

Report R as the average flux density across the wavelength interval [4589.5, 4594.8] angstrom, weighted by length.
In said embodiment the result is 38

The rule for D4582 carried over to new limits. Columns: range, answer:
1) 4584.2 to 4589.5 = 37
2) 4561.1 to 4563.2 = 35.9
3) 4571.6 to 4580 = 40.5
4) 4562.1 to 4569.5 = 38.8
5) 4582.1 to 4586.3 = 35.5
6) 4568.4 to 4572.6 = 41.4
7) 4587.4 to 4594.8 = 42.6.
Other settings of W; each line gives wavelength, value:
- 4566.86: 31.4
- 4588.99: 36.6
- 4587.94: 35.2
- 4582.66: 33.4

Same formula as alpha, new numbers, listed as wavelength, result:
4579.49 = 34.4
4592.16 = 35.4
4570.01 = 41.4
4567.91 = 35.8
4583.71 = 34.1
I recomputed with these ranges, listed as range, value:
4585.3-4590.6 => 35.2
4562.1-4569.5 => 31.4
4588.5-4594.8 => 34.9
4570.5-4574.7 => 32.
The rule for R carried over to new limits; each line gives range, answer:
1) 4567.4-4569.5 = 36.1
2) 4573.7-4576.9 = 38.9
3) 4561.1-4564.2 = 35.5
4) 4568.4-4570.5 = 38.8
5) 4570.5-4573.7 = 33.5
